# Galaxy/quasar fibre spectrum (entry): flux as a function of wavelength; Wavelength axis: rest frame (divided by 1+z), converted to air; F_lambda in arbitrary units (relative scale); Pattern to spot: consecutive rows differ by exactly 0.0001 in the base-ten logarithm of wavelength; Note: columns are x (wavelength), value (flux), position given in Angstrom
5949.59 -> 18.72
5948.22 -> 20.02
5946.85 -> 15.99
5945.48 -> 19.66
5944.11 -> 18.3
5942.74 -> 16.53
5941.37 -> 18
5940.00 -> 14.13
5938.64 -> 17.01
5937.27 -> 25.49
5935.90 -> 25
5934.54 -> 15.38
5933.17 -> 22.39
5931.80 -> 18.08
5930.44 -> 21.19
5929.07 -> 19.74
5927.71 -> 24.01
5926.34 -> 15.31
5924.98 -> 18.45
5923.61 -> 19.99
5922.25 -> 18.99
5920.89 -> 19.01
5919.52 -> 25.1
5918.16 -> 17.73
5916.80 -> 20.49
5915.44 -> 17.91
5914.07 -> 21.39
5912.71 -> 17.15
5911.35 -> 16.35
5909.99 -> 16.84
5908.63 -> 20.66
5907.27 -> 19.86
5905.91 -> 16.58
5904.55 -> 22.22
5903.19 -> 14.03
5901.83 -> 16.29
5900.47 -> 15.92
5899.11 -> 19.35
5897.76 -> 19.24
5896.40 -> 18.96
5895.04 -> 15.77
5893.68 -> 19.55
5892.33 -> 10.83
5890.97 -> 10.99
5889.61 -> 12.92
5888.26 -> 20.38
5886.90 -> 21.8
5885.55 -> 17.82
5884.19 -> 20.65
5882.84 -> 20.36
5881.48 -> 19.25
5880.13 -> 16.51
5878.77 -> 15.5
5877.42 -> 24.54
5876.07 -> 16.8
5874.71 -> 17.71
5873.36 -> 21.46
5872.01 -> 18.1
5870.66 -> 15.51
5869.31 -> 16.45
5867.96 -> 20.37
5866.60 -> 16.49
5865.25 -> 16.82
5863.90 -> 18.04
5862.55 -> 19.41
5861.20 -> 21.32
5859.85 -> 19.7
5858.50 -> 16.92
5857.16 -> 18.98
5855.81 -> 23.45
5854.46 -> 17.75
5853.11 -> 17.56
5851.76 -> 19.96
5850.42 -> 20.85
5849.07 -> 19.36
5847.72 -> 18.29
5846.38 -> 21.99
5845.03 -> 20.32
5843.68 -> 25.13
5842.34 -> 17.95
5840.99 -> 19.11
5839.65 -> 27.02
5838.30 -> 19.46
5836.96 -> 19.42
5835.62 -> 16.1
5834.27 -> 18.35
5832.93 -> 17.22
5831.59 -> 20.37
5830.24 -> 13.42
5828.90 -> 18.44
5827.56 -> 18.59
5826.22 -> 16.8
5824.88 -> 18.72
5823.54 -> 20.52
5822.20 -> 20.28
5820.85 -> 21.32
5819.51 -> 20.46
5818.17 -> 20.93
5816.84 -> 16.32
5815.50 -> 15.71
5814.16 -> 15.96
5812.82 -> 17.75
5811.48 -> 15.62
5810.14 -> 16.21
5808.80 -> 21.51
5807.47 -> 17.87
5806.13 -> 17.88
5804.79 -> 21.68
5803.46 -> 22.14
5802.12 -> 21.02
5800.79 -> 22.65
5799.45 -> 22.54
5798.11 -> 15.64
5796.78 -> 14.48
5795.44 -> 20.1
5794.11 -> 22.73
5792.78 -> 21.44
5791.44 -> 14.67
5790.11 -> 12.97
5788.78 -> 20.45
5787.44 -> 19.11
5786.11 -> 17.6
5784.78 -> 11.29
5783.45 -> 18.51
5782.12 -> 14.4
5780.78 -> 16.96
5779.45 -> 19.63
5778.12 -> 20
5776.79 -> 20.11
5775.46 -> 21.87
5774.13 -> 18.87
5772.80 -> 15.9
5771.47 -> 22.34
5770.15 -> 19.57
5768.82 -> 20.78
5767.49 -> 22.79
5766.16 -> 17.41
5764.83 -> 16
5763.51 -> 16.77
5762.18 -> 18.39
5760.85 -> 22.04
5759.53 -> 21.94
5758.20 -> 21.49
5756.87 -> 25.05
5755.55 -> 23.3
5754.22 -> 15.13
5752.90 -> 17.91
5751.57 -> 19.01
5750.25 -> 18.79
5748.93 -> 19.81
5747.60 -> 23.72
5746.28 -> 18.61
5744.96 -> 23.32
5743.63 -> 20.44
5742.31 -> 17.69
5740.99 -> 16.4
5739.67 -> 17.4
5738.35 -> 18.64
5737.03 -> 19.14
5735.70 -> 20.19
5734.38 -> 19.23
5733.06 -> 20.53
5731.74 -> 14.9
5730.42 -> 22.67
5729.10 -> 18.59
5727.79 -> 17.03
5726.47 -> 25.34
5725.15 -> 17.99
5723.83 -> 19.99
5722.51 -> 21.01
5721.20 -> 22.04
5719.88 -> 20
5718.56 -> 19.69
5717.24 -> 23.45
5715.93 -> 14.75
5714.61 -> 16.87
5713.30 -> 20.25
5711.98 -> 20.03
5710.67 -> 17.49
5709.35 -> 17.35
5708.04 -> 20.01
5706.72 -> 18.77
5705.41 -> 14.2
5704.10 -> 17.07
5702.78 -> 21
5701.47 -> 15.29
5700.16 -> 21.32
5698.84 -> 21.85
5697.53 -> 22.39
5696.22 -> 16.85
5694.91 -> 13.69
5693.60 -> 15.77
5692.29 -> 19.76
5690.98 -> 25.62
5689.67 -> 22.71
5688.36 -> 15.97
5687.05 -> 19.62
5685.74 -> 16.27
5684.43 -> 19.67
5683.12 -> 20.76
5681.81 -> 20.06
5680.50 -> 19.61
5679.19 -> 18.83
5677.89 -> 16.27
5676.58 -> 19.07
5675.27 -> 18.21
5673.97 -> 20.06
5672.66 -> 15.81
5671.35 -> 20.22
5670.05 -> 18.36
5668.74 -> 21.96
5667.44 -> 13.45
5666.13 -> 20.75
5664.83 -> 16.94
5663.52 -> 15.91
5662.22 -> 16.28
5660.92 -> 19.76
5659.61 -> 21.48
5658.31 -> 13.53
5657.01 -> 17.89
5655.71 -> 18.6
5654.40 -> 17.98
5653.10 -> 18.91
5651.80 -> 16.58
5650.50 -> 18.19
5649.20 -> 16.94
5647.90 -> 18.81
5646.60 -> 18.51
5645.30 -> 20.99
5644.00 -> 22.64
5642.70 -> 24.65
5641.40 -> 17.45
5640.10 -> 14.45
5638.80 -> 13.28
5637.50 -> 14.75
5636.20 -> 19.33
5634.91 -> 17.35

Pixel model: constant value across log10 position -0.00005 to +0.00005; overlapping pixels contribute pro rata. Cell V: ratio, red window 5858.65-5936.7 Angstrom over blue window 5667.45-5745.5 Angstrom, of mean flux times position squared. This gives 1.04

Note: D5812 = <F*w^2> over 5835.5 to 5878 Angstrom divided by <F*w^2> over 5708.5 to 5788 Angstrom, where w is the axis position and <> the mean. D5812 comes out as 1.0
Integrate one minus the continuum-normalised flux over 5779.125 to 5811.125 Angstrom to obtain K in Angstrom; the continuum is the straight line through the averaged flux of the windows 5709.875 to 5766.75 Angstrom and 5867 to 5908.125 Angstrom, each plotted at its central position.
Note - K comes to 0.77 Angstrom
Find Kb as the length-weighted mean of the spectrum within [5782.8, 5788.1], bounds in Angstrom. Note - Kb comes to 16.6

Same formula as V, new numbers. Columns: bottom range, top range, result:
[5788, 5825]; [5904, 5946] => 1.06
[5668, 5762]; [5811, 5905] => 1.00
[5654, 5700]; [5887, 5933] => 1.06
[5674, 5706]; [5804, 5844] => 1.05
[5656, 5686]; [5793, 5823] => 1.10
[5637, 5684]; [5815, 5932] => 1.10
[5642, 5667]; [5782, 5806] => 1.05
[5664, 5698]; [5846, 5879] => 1.08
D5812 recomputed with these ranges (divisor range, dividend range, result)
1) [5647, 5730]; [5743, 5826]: 1.06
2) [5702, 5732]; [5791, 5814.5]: 1.02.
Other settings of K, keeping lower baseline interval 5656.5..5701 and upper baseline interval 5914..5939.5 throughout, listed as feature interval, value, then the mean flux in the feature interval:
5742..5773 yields -1.4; 20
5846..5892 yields 2.8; 18.6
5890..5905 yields 2.6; 16.5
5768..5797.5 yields 1.4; 18.4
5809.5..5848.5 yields 1.3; 18.9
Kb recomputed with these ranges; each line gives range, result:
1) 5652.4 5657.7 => 18.3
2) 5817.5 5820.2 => 20.8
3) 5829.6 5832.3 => 16.9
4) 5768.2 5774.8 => 19.5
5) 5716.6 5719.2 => 21.5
